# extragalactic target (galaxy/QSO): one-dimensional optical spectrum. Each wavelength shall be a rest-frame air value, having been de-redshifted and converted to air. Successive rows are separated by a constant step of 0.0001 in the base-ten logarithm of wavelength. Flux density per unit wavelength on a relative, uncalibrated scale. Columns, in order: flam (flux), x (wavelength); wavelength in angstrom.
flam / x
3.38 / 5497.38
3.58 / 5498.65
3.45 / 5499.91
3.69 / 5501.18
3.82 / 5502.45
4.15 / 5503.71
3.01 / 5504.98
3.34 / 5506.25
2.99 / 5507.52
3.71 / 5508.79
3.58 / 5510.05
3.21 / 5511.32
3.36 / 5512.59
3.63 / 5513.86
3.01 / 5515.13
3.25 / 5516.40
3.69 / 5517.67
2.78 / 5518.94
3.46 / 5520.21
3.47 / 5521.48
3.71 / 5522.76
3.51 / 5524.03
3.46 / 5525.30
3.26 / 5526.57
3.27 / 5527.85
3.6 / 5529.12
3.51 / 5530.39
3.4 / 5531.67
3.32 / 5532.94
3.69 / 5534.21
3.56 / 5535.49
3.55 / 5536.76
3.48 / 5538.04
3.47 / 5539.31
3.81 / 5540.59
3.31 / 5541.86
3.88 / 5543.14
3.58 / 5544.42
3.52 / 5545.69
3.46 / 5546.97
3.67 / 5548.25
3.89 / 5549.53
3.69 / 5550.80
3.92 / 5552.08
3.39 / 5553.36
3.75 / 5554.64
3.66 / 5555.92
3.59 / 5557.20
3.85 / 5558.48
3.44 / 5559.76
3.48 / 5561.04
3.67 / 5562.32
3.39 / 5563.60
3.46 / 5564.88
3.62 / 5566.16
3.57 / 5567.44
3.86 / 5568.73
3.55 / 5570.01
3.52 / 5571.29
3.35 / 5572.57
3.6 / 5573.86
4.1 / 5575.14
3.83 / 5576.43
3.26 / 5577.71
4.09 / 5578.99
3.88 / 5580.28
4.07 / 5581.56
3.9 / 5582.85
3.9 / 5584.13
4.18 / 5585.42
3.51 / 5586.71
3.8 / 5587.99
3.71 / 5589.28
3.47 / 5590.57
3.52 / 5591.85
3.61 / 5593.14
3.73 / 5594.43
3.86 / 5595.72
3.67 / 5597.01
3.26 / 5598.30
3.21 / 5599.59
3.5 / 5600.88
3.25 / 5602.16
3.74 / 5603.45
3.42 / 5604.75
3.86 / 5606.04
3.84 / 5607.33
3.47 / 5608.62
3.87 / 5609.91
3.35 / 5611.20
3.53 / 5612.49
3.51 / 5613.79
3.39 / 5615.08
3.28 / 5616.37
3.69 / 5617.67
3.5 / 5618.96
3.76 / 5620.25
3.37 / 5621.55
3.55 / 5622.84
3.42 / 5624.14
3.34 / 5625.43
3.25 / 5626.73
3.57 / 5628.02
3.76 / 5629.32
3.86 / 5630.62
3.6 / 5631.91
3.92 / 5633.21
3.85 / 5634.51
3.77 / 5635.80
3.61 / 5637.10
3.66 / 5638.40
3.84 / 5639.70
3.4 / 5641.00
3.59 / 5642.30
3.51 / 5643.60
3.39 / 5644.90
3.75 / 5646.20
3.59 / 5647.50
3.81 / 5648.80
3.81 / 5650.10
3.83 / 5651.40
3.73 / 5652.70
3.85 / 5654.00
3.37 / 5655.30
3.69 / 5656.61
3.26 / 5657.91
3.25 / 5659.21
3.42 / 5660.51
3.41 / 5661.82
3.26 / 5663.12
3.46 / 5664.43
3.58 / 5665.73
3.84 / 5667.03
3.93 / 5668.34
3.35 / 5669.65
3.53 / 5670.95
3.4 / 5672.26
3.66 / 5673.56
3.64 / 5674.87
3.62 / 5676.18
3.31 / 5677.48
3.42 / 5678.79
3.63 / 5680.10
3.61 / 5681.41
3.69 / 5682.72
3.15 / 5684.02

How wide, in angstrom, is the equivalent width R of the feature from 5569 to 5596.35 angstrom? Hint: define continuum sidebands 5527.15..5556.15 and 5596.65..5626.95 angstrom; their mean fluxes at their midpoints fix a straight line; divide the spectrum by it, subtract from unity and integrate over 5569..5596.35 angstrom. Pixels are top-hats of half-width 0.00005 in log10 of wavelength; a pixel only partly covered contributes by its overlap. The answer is -1.6 angstrom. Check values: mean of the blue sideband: 3.58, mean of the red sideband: 3.5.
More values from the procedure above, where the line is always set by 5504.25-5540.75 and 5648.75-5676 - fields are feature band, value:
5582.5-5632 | -1.1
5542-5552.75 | -0.8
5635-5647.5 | -0.2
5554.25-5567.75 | -0.5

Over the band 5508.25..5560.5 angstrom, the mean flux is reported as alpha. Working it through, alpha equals 3.52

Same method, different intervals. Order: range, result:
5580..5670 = 3.61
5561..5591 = 3.7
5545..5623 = 3.63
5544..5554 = 3.64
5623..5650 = 3.63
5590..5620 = 3.55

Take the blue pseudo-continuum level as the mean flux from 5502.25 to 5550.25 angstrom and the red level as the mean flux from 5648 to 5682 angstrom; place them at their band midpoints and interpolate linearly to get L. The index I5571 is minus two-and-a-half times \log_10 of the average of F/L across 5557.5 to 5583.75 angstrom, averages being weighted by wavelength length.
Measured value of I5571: -0.05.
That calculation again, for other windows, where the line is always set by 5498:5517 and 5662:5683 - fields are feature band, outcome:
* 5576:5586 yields -0.116 mag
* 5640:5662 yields -0.011 mag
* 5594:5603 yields 0.003 mag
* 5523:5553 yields -0.027 mag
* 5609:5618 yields 0.002 mag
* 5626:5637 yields -0.049 mag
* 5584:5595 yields -0.061 mag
